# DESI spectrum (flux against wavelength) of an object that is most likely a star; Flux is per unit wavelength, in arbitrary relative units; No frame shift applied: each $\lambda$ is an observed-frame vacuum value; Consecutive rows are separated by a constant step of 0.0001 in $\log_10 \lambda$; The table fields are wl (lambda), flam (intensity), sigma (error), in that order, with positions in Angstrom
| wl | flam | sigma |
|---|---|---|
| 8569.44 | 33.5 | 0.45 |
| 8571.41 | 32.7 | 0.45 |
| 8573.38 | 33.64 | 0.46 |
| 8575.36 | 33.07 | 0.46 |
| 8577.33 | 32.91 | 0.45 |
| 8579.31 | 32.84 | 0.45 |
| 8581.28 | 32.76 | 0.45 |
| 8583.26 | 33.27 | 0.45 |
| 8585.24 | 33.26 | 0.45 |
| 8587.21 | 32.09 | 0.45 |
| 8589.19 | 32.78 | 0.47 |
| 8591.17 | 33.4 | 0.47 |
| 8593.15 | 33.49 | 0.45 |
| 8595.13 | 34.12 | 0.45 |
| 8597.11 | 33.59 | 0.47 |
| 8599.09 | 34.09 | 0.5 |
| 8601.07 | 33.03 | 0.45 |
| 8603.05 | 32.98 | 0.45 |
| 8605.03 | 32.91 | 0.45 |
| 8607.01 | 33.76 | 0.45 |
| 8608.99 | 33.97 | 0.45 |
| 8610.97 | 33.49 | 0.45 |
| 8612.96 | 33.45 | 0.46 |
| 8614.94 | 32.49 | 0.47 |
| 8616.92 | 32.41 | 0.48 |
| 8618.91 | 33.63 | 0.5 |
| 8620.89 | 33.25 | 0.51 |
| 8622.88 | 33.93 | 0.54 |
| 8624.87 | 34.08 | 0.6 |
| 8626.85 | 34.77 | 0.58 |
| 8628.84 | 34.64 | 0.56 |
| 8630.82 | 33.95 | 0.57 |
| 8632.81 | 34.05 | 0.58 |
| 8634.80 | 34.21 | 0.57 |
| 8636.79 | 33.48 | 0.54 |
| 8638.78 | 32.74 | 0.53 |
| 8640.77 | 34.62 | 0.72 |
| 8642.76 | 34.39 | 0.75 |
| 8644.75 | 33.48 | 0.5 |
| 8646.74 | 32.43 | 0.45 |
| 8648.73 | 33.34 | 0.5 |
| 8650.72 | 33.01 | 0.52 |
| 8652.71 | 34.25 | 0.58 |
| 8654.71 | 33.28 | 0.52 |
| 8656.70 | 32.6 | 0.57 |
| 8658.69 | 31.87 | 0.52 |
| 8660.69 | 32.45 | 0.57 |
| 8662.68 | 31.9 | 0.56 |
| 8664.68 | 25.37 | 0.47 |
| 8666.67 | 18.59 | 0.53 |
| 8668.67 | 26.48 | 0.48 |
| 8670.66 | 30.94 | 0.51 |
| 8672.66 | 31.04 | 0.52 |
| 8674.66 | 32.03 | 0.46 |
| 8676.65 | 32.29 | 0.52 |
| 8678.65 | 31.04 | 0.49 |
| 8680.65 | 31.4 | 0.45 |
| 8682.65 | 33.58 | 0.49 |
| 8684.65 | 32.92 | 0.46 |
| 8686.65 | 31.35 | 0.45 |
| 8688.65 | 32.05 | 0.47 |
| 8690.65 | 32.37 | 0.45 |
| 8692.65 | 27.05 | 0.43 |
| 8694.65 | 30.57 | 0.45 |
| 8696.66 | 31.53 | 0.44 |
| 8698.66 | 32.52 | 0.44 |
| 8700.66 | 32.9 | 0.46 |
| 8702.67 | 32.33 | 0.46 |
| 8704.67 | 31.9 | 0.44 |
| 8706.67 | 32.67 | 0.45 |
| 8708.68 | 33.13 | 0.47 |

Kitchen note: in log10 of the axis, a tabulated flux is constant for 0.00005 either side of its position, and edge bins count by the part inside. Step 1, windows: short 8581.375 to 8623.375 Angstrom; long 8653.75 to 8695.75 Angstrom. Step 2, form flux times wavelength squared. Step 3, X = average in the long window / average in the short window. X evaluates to 0.9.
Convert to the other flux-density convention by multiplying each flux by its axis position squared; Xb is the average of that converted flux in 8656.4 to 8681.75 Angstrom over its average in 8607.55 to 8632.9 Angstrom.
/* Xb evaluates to 0.9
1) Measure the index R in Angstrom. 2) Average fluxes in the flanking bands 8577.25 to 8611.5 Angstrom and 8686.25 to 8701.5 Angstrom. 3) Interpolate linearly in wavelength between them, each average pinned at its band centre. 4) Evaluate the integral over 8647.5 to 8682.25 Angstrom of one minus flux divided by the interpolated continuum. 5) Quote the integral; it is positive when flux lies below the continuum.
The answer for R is 1.2 Angstrom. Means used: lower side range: 33.3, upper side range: 31.3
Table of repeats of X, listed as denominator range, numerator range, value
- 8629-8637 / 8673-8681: 0.94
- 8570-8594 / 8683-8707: 0.99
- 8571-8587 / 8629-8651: 1.03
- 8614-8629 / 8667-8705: 0.94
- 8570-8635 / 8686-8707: 0.96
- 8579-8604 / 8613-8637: 1.02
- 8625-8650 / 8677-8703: 0.95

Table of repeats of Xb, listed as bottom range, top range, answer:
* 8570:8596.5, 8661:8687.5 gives 0.92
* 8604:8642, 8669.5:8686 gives 0.96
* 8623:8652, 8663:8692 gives 0.90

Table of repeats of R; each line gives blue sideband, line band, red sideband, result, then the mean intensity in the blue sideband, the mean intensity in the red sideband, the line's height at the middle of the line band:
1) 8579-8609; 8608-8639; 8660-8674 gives -2.5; 33.3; 28.1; 31.2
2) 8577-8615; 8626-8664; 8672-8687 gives -1.0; 33.3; 32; 32.5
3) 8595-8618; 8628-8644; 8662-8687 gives -1.1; 33.3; 29.9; 31.8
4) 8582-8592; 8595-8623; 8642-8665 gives -0.5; 32.9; 32.5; 32.8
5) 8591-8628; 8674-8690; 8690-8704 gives -0.2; 33.5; 31.3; 31.7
